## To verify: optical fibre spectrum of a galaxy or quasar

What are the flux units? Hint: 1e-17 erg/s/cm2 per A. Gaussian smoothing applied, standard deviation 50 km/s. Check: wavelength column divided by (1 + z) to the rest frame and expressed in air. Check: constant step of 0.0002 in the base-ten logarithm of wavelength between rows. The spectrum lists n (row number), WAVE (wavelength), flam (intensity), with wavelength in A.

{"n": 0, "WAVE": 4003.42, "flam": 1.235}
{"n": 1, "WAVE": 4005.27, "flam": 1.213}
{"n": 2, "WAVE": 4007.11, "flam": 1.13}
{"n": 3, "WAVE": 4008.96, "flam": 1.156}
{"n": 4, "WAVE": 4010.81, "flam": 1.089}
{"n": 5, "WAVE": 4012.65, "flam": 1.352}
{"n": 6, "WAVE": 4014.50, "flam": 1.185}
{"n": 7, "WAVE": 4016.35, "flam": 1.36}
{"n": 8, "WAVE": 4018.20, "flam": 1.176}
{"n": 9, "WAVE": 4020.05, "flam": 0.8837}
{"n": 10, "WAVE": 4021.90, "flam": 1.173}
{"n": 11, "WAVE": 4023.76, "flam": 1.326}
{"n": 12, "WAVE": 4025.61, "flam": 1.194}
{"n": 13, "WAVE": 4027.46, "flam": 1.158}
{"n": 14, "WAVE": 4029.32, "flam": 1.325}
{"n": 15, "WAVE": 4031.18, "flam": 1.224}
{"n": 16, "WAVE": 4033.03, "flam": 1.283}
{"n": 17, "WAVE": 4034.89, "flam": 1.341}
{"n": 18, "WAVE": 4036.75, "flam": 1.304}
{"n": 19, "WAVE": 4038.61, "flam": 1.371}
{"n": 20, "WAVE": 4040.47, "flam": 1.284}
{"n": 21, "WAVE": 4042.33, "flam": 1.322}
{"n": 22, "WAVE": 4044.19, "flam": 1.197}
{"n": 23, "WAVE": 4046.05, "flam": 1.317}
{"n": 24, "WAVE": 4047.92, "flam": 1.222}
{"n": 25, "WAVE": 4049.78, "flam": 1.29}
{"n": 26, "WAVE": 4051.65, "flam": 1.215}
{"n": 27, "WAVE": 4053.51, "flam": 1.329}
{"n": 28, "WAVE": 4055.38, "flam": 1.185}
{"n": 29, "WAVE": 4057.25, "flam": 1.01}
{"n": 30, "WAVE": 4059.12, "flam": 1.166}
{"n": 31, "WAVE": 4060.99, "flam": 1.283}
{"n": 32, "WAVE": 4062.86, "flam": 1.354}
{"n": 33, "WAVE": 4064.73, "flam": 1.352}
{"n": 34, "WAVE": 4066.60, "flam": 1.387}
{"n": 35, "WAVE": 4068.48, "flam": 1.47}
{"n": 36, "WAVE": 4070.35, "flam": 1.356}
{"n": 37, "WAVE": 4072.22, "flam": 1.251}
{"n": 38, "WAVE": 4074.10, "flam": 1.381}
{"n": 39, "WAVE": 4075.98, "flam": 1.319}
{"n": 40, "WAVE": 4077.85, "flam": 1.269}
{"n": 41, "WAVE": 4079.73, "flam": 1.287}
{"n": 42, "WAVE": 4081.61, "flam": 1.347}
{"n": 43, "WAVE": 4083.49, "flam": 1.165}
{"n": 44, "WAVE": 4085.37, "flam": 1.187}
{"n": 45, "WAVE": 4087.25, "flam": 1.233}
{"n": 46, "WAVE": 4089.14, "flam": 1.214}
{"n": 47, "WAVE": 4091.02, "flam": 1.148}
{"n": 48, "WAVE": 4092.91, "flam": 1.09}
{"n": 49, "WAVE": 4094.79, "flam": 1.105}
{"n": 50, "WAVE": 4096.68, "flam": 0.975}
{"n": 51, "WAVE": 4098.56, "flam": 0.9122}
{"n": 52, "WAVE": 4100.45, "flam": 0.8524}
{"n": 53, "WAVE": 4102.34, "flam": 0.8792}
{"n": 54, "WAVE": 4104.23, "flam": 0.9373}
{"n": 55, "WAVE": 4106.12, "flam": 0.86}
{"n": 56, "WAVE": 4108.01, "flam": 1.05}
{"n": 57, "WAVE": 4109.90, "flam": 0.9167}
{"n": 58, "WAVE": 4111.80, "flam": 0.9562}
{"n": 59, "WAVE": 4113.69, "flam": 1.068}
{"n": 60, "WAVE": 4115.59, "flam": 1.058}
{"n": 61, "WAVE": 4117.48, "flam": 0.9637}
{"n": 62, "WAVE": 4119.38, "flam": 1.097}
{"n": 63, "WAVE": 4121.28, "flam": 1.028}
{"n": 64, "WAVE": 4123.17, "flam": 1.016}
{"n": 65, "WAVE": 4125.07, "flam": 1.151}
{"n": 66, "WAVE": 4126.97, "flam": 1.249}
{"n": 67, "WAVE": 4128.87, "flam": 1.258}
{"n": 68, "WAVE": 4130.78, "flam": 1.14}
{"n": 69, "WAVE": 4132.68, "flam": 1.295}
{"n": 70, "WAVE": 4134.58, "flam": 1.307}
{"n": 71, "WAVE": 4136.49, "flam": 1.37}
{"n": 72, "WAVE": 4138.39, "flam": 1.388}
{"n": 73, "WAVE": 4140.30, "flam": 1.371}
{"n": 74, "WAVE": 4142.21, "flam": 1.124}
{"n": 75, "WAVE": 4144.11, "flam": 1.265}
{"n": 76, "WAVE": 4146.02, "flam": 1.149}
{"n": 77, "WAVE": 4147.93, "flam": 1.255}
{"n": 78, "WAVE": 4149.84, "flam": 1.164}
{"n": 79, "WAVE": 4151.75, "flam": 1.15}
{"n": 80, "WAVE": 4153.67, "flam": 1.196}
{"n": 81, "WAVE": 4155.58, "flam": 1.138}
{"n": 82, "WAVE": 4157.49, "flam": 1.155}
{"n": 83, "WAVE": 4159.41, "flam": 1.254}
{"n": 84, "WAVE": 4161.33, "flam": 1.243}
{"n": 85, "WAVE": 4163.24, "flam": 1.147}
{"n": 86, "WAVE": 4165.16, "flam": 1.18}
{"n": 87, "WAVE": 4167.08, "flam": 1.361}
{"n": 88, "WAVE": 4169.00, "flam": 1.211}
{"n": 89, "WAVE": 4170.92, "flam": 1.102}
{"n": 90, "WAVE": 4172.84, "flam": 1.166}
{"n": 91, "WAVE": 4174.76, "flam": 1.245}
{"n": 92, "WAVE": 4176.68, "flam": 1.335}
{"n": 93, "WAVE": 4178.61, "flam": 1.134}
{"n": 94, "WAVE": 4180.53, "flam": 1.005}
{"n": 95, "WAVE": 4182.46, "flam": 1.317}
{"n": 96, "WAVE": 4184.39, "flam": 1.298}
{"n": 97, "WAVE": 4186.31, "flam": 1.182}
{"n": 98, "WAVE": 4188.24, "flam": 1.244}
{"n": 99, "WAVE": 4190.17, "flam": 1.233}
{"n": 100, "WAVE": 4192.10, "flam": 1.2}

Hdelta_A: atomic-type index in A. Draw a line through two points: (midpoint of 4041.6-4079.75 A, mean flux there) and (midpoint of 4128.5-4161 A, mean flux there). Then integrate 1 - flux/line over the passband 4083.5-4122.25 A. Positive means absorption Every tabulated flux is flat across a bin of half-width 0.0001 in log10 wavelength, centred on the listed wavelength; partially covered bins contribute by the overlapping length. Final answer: 7.05 A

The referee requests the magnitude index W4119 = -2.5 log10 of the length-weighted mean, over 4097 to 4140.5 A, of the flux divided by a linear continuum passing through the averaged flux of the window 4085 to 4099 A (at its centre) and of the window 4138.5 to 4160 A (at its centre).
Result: 0.07 mag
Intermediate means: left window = 1.11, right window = 1.21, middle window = 1.09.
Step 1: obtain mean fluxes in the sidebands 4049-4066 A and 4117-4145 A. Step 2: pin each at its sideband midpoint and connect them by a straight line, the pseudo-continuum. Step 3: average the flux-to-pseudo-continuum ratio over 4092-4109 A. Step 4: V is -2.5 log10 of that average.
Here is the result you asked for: 0.26 mag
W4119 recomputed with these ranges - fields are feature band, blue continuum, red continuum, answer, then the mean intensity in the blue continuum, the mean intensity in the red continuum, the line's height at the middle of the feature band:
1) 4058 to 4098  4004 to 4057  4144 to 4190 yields -0.02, 1.23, 1.2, 1.22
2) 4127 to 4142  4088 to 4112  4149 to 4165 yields -0.17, 0.995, 1.18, 1.11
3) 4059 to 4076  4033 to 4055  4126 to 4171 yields -0.05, 1.29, 1.23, 1.27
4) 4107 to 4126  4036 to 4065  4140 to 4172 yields 0.19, 1.26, 1.2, 1.22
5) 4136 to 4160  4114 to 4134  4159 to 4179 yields -0.05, 1.13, 1.22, 1.18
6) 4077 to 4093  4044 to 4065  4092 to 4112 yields -0.15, 1.24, 0.958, 1.06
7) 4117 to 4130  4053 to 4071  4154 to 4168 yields 0.12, 1.29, 1.21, 1.24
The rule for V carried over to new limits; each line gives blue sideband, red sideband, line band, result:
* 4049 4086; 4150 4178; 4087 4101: 0.18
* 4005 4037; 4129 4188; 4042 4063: -0.02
